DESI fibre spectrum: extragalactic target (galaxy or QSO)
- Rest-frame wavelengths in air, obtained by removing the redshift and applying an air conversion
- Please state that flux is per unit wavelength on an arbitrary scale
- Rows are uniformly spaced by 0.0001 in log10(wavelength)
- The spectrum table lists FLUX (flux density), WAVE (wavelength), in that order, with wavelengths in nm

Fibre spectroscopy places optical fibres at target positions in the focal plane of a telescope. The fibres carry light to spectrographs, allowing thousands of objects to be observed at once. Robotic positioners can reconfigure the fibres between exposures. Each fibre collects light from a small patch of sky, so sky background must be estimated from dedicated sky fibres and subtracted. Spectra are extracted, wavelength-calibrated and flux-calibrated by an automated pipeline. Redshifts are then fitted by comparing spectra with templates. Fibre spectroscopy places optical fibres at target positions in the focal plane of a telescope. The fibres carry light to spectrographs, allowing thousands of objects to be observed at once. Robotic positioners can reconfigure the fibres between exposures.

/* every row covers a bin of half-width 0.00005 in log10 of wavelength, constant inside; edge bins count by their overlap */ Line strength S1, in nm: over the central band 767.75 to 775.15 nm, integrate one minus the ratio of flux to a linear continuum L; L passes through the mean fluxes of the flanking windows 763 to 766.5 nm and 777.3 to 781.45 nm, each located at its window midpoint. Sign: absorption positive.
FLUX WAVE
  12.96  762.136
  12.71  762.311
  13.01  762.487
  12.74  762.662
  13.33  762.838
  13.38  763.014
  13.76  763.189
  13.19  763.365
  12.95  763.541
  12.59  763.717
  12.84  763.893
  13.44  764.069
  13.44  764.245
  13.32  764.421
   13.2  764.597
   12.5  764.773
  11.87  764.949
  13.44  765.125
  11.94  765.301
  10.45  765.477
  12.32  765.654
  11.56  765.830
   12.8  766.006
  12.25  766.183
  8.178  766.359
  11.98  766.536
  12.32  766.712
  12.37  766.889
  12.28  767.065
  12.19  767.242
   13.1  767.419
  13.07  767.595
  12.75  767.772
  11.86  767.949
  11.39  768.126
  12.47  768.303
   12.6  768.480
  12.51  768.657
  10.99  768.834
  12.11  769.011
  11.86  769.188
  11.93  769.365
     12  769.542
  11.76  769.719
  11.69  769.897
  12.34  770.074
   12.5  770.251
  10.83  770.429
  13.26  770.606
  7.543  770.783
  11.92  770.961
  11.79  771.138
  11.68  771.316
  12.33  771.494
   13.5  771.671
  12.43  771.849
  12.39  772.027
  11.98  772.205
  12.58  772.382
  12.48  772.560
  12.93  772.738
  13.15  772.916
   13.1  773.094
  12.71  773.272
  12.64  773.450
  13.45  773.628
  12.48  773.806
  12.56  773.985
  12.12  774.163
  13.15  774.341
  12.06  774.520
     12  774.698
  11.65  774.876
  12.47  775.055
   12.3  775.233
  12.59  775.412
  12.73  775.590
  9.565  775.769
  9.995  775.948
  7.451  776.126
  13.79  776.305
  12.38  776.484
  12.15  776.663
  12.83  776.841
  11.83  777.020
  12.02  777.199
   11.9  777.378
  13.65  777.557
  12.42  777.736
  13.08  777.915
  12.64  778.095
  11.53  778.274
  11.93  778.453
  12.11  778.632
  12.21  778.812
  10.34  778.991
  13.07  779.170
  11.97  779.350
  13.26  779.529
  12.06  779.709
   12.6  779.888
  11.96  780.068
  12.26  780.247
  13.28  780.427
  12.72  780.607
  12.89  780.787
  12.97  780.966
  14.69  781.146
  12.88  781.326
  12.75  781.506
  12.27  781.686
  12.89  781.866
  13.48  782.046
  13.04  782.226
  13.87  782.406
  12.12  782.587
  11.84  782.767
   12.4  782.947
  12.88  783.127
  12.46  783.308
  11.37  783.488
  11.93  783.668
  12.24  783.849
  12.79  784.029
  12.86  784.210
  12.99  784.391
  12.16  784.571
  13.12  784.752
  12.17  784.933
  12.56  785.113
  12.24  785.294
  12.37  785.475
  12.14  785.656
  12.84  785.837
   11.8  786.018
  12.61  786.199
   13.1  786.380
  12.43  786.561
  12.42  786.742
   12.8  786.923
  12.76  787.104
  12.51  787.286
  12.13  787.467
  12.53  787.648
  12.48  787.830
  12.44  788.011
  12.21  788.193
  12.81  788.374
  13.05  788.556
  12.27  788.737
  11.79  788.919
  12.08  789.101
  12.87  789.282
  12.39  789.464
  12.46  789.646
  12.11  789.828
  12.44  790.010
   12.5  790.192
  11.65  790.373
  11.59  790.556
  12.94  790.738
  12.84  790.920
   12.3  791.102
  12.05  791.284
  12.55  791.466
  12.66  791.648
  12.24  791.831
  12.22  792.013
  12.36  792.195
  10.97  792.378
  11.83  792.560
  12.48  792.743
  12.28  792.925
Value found 0.18 nm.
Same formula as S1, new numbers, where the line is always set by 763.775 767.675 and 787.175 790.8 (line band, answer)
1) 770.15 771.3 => 0.09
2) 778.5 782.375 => -0.10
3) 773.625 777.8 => 0.10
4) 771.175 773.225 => -0.04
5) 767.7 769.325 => 0.04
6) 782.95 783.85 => 0.01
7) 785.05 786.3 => 0.00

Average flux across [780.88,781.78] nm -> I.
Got 13.1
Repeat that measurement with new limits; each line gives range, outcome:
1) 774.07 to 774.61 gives 12.4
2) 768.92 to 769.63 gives 12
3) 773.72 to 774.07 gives 12.5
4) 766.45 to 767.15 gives 12.3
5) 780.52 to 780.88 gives 12.8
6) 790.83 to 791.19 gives 12.6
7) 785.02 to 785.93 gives 12.4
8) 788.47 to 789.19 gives 12.3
